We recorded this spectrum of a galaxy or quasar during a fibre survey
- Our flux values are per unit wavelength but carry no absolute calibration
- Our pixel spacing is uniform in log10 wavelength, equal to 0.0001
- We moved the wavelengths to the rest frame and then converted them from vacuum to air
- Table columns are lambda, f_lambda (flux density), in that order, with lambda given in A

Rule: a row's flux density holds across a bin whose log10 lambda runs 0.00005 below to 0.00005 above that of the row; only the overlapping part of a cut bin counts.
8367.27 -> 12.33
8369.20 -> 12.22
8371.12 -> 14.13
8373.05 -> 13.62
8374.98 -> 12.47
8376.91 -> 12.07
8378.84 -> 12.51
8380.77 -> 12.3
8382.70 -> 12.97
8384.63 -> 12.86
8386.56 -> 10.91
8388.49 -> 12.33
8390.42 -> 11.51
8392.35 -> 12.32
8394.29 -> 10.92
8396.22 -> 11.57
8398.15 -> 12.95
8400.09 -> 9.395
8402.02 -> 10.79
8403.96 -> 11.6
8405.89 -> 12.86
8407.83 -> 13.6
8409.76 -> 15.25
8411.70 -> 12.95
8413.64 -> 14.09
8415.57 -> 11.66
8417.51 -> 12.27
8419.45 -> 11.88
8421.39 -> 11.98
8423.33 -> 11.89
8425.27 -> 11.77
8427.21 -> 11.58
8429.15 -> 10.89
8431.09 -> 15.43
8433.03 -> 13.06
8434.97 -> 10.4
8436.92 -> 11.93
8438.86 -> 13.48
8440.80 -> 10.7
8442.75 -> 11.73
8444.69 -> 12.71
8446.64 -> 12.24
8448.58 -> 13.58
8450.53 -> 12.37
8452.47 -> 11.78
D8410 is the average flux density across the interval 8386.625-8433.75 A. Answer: 12.2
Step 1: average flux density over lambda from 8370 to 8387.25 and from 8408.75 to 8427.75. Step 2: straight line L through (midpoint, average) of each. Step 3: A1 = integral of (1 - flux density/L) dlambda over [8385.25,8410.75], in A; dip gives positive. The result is 1.22 A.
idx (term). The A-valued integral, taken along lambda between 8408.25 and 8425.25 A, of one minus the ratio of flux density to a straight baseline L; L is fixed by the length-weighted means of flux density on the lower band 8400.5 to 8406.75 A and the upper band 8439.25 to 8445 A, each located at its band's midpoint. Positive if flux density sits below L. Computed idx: -1.6 A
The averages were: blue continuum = 11.5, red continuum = 11.8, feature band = 12.7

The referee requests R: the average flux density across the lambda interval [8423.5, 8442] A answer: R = 12.1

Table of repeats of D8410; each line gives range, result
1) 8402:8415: 13.1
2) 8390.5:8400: 11.7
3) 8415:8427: 11.9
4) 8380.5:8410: 12.1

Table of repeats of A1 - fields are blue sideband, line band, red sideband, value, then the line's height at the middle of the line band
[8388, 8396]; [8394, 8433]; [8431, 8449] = -0.99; 12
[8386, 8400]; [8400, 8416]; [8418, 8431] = -1.17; 11.8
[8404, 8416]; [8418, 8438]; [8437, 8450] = 1.14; 12.8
